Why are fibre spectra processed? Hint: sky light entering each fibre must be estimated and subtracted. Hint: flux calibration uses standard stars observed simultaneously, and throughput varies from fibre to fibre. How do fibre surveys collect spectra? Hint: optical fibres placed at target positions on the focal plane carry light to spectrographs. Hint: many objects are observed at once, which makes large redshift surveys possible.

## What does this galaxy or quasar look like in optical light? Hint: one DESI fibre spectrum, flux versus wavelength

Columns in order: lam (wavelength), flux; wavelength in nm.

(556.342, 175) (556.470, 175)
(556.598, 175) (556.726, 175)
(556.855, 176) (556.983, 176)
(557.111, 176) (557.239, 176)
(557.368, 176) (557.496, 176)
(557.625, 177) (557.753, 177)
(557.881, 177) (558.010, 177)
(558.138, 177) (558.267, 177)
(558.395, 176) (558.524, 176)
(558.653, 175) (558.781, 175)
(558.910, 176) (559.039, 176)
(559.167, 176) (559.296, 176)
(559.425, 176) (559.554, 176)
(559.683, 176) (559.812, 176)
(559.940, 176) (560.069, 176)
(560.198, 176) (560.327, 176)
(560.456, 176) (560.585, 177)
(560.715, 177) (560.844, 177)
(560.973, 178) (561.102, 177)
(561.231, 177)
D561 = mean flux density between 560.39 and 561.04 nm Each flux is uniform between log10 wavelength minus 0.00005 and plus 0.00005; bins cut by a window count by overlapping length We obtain 177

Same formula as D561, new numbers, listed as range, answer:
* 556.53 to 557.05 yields 176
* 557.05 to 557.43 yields 176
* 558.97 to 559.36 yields 176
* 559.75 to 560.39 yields 176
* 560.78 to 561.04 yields 178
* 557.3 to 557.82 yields 176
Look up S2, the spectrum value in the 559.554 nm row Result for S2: 176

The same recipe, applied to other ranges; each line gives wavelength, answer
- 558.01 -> 177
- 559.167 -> 176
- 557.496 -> 176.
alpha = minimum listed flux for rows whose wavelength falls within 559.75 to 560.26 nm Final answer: 176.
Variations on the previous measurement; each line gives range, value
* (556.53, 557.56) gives 175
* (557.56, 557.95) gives 177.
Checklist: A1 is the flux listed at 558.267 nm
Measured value 177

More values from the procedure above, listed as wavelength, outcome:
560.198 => 176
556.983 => 176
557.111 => 176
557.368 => 176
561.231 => 177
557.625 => 177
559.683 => 176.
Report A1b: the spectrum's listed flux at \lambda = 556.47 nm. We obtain 175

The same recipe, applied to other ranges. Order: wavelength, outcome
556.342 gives 175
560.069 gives 176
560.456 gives 176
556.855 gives 176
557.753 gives 177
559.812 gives 176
